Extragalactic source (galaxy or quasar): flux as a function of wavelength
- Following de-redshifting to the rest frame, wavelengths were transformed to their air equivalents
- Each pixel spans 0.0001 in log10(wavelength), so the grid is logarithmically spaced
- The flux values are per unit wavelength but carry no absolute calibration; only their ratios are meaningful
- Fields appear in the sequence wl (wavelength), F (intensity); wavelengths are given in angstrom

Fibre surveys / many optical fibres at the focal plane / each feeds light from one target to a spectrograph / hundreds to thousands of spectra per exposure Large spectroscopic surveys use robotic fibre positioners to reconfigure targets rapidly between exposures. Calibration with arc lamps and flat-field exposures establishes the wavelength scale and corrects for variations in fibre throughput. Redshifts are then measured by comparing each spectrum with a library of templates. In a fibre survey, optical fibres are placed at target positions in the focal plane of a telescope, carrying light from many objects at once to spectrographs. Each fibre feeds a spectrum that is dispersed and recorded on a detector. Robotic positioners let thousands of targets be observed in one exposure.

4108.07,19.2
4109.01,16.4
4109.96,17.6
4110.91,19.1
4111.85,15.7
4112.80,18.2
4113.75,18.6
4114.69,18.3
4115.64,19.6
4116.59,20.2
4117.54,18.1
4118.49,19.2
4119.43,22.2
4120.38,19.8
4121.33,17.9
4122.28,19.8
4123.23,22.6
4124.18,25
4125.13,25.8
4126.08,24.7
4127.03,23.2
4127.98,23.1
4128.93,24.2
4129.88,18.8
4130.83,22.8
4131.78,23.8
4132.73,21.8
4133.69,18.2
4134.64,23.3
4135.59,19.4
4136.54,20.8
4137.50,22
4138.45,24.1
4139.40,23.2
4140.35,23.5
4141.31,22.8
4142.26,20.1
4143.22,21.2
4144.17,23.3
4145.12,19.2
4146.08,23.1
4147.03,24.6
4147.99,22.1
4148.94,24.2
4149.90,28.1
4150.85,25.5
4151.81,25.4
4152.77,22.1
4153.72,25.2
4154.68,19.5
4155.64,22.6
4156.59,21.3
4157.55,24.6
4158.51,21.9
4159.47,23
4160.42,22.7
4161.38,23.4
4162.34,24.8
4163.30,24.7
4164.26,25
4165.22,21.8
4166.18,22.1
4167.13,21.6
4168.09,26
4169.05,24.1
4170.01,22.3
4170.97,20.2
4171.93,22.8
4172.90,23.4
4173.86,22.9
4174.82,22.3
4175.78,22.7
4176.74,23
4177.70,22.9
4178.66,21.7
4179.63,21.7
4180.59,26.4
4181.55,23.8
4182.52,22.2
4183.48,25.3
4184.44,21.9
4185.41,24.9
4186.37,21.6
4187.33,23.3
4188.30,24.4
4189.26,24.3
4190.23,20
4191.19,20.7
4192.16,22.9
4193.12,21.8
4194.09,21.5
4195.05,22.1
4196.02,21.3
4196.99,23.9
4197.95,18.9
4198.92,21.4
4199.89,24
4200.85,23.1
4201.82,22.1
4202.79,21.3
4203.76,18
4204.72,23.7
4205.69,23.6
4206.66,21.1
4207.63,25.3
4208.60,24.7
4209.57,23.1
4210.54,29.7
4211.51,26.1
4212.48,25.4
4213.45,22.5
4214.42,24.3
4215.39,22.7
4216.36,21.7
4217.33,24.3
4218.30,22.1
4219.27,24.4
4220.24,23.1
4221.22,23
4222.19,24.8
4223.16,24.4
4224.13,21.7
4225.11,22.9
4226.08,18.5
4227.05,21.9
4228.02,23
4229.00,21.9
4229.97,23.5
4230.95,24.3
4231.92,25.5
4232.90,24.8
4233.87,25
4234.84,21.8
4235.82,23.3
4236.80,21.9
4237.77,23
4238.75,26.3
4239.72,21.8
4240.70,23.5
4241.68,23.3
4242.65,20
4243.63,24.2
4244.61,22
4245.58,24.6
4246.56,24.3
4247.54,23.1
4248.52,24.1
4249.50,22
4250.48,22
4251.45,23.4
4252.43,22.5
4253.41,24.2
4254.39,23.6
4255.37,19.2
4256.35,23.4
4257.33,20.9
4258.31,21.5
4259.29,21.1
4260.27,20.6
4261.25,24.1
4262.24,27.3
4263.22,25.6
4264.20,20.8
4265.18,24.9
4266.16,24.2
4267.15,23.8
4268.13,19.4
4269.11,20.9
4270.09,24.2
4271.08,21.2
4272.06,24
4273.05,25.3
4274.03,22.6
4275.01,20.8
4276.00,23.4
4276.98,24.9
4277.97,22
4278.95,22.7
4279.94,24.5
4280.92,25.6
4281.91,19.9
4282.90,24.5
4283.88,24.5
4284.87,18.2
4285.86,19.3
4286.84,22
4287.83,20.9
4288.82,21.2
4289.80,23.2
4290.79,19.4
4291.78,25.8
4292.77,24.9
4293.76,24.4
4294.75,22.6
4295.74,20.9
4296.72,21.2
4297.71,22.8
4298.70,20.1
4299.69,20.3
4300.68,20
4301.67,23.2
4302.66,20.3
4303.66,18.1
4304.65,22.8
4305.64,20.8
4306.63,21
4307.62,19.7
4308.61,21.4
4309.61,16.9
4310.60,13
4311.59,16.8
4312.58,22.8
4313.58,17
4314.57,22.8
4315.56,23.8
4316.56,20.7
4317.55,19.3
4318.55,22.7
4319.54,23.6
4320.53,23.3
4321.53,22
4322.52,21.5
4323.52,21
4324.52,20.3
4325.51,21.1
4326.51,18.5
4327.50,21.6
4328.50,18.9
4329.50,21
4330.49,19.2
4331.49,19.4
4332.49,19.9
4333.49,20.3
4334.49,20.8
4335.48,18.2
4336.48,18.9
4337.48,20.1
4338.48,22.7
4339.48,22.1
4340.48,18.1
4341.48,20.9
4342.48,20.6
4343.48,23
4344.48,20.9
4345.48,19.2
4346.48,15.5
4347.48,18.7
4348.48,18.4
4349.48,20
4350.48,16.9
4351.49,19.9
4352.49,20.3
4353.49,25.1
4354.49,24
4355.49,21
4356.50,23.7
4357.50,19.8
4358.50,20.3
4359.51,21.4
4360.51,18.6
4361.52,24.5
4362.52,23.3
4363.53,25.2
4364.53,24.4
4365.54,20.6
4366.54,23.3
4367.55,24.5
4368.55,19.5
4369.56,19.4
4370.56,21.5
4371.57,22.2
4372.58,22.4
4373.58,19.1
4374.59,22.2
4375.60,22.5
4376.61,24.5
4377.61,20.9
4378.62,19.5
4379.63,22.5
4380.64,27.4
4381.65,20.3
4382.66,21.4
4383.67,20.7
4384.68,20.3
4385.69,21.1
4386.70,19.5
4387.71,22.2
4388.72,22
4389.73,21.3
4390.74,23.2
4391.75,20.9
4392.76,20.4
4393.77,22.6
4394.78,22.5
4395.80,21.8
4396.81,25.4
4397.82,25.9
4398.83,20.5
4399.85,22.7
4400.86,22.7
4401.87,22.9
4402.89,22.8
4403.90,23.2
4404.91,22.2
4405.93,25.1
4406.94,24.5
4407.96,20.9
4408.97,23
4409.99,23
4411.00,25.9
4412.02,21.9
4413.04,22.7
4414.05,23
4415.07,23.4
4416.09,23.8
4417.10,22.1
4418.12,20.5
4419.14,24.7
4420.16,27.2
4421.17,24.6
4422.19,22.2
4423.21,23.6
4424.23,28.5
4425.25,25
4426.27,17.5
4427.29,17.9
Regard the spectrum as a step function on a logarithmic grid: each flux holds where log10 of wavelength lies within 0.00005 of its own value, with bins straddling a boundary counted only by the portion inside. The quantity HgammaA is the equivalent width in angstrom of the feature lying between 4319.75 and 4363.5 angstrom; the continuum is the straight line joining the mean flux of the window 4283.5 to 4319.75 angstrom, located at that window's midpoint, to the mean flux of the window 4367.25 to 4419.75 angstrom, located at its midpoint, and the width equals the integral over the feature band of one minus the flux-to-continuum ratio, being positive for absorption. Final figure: 1.9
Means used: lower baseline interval 21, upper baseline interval 22.3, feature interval 20.6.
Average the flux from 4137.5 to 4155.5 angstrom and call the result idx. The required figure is 23.1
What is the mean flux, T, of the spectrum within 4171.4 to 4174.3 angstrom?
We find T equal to 22.9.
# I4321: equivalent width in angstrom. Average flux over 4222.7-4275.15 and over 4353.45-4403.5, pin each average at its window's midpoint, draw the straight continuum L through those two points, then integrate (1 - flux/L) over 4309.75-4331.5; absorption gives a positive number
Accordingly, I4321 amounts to 1.98 angstrom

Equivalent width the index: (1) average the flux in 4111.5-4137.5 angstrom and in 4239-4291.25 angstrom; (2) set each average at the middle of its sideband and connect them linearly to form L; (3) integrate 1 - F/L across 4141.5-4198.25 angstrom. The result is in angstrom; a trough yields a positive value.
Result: -3.6 angstrom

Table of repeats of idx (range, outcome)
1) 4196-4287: 23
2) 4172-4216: 23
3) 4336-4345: 20.8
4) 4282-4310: 21.4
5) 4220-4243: 23.1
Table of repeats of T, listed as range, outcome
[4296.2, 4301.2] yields 20.9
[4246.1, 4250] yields 23.3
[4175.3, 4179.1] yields 22.6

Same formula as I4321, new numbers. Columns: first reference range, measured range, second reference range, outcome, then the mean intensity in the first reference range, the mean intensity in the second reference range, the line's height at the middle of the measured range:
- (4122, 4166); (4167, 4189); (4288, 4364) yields -0.6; 22.9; 20.8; 22.5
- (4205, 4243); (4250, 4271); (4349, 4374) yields 0.2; 23.5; 21.6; 23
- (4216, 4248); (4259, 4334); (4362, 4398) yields 3.5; 23.2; 22.1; 22.7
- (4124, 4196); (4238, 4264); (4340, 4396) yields -0.9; 22.9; 21.4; 22.2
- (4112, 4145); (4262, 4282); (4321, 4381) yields -2.0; 21.4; 21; 21.2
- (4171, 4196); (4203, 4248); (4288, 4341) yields -2.5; 22.7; 20.8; 22.1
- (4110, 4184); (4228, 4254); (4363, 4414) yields -1.2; 22.3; 22.4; 22.3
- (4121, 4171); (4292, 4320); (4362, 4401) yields 1.8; 22.8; 22.1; 22.3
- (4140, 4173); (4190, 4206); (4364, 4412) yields 0.8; 23.1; 22.3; 22.9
